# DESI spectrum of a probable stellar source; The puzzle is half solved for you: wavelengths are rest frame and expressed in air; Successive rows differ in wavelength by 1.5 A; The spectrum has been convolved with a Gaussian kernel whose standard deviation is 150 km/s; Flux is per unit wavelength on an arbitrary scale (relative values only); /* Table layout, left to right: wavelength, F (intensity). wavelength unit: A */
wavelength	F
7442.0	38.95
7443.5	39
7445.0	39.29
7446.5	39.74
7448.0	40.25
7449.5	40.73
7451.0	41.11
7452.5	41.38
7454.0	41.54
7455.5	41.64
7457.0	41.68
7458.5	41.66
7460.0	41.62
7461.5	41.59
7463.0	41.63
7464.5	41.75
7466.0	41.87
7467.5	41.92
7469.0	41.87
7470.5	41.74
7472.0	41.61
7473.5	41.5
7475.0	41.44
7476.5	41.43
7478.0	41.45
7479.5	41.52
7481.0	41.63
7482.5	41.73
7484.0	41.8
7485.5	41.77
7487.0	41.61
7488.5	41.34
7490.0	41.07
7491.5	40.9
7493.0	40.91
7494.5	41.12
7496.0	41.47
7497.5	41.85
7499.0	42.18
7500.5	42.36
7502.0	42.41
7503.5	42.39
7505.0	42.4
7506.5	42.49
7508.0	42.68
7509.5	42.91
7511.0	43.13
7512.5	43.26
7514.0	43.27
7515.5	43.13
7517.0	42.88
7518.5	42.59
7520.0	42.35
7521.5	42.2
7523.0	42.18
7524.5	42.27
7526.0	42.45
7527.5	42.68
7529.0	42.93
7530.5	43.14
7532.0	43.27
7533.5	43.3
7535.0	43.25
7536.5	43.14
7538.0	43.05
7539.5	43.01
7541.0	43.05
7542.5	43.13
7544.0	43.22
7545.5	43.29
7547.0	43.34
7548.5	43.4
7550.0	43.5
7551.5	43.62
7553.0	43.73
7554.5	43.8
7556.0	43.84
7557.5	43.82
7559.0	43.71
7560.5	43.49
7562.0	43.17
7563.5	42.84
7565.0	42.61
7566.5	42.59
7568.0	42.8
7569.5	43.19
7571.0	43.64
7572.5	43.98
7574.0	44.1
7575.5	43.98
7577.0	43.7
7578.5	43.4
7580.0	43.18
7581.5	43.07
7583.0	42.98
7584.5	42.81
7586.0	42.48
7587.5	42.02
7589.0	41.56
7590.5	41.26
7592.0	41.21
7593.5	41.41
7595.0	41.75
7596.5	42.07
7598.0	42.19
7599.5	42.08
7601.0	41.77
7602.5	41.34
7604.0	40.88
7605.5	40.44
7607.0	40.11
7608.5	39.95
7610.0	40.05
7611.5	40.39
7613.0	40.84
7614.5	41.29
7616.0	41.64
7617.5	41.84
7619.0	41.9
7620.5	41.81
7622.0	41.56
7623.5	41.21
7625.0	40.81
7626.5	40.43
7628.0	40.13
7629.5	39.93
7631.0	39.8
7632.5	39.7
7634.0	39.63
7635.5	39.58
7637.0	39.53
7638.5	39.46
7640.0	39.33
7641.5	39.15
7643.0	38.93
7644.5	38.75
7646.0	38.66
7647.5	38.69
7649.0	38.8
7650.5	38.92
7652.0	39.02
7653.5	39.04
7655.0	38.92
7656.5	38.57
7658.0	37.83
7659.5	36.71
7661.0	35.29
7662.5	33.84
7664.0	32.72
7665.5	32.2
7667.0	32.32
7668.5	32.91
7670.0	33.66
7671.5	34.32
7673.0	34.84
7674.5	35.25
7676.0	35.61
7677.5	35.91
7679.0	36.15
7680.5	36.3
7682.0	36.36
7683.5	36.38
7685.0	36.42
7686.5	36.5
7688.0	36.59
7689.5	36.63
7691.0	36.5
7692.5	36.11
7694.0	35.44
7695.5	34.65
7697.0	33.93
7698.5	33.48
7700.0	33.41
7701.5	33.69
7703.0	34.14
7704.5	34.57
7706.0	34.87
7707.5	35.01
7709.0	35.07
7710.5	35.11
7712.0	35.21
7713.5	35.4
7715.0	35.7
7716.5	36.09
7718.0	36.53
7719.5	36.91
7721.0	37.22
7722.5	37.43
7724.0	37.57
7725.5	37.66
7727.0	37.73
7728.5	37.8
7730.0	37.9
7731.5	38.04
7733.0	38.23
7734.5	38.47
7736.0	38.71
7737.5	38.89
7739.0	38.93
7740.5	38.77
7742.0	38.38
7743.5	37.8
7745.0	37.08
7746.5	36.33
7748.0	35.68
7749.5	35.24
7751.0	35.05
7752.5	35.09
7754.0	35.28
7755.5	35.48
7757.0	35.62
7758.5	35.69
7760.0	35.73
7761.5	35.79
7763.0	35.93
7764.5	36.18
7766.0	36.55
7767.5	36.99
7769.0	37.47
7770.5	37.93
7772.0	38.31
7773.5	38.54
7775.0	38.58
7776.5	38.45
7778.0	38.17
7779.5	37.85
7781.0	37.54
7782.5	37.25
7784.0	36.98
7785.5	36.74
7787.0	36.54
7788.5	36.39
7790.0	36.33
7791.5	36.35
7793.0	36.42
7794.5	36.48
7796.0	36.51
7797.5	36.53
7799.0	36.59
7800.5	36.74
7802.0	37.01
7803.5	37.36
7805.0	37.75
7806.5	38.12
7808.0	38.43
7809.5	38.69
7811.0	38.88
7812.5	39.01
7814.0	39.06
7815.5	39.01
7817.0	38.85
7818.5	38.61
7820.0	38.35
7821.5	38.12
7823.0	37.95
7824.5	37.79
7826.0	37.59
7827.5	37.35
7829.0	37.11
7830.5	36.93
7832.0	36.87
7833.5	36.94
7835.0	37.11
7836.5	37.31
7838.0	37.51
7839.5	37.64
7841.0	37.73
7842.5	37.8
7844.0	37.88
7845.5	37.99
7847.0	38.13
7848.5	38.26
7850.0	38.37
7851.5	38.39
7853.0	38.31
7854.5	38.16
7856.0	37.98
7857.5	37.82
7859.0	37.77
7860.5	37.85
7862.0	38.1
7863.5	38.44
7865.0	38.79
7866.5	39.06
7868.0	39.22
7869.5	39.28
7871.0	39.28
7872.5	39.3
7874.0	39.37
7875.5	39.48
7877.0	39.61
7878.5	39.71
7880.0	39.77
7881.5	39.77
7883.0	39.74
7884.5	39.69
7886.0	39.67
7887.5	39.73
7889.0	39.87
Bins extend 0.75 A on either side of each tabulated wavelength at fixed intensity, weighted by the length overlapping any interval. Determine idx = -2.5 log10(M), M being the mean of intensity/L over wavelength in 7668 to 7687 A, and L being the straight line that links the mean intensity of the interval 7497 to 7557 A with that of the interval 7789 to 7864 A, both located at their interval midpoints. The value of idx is 0.14 mag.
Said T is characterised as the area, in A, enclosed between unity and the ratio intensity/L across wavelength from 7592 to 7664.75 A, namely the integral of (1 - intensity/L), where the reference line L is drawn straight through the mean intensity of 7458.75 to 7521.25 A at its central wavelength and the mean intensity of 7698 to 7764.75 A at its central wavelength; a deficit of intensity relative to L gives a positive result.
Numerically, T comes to -1.9 A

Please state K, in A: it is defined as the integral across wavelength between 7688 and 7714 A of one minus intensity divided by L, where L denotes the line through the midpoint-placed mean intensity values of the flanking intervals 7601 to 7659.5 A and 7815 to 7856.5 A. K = 2.8 A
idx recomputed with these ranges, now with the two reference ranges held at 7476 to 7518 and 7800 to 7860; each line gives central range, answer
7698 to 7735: 0.09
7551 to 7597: -0.05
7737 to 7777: 0.06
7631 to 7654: 0.03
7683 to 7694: 0.09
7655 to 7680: 0.14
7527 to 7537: -0.04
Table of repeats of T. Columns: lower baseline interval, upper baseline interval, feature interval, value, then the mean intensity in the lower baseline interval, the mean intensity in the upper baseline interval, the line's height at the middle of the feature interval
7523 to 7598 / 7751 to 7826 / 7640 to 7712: 7.44 A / 43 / 37.2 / 40.1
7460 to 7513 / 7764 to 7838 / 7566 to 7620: -2.23 A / 41.8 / 37.5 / 40.4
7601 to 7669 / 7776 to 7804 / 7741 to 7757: 0.57 A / 39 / 36.9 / 37.5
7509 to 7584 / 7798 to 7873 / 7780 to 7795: 0.84 A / 43.2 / 38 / 38.9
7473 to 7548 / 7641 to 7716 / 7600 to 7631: -2.10 A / 42.4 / 35.9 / 38.3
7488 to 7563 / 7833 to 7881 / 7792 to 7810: 0.90 A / 42.8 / 38.4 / 39.1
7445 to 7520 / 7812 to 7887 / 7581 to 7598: -0.52 A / 41.8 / 38.4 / 40.8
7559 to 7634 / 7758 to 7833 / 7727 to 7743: 0.16 A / 41.9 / 37.4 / 38.8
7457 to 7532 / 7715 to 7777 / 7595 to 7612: -0.49 A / 42.1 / 37.1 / 39.9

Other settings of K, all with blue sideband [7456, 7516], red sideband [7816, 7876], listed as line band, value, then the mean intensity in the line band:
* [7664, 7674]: 1.65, 33.4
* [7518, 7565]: -2.05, 43.1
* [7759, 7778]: 0.83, 37.2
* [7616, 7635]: -0.15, 40.8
